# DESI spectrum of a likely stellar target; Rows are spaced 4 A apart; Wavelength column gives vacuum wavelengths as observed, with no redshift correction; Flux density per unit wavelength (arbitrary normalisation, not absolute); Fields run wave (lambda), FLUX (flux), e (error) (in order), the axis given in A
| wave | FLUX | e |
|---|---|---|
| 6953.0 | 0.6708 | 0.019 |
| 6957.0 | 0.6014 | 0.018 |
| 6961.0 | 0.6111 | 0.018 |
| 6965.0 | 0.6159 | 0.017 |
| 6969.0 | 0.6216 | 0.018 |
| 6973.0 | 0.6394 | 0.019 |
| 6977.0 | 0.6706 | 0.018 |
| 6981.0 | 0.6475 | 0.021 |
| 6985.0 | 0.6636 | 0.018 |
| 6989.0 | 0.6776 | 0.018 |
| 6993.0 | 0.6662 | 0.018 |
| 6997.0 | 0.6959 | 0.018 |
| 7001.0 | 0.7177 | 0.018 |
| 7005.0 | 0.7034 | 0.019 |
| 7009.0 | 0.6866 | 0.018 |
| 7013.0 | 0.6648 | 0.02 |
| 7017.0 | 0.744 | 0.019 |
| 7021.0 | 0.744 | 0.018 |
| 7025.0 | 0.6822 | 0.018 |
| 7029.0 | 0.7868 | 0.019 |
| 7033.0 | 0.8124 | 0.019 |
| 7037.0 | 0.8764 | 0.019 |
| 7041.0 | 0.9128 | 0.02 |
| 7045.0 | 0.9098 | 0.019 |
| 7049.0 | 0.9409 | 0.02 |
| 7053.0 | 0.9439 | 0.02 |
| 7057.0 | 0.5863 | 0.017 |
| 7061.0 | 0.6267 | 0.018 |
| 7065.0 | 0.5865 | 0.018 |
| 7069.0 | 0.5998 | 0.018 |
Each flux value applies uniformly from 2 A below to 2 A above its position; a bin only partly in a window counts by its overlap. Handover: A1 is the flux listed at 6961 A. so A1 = 0.6111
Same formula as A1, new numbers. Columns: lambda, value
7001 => 0.7177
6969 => 0.6216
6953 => 0.6708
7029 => 0.7868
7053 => 0.9439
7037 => 0.8764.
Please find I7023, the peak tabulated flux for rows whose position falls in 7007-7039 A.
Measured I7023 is 0.8764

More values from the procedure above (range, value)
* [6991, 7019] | 0.744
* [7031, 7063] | 0.9439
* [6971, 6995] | 0.6776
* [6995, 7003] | 0.7177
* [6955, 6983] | 0.6706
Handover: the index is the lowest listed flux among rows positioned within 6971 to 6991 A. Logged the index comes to 0.6394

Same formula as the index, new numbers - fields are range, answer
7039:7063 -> 0.5863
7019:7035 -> 0.6822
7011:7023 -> 0.6648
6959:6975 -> 0.6111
